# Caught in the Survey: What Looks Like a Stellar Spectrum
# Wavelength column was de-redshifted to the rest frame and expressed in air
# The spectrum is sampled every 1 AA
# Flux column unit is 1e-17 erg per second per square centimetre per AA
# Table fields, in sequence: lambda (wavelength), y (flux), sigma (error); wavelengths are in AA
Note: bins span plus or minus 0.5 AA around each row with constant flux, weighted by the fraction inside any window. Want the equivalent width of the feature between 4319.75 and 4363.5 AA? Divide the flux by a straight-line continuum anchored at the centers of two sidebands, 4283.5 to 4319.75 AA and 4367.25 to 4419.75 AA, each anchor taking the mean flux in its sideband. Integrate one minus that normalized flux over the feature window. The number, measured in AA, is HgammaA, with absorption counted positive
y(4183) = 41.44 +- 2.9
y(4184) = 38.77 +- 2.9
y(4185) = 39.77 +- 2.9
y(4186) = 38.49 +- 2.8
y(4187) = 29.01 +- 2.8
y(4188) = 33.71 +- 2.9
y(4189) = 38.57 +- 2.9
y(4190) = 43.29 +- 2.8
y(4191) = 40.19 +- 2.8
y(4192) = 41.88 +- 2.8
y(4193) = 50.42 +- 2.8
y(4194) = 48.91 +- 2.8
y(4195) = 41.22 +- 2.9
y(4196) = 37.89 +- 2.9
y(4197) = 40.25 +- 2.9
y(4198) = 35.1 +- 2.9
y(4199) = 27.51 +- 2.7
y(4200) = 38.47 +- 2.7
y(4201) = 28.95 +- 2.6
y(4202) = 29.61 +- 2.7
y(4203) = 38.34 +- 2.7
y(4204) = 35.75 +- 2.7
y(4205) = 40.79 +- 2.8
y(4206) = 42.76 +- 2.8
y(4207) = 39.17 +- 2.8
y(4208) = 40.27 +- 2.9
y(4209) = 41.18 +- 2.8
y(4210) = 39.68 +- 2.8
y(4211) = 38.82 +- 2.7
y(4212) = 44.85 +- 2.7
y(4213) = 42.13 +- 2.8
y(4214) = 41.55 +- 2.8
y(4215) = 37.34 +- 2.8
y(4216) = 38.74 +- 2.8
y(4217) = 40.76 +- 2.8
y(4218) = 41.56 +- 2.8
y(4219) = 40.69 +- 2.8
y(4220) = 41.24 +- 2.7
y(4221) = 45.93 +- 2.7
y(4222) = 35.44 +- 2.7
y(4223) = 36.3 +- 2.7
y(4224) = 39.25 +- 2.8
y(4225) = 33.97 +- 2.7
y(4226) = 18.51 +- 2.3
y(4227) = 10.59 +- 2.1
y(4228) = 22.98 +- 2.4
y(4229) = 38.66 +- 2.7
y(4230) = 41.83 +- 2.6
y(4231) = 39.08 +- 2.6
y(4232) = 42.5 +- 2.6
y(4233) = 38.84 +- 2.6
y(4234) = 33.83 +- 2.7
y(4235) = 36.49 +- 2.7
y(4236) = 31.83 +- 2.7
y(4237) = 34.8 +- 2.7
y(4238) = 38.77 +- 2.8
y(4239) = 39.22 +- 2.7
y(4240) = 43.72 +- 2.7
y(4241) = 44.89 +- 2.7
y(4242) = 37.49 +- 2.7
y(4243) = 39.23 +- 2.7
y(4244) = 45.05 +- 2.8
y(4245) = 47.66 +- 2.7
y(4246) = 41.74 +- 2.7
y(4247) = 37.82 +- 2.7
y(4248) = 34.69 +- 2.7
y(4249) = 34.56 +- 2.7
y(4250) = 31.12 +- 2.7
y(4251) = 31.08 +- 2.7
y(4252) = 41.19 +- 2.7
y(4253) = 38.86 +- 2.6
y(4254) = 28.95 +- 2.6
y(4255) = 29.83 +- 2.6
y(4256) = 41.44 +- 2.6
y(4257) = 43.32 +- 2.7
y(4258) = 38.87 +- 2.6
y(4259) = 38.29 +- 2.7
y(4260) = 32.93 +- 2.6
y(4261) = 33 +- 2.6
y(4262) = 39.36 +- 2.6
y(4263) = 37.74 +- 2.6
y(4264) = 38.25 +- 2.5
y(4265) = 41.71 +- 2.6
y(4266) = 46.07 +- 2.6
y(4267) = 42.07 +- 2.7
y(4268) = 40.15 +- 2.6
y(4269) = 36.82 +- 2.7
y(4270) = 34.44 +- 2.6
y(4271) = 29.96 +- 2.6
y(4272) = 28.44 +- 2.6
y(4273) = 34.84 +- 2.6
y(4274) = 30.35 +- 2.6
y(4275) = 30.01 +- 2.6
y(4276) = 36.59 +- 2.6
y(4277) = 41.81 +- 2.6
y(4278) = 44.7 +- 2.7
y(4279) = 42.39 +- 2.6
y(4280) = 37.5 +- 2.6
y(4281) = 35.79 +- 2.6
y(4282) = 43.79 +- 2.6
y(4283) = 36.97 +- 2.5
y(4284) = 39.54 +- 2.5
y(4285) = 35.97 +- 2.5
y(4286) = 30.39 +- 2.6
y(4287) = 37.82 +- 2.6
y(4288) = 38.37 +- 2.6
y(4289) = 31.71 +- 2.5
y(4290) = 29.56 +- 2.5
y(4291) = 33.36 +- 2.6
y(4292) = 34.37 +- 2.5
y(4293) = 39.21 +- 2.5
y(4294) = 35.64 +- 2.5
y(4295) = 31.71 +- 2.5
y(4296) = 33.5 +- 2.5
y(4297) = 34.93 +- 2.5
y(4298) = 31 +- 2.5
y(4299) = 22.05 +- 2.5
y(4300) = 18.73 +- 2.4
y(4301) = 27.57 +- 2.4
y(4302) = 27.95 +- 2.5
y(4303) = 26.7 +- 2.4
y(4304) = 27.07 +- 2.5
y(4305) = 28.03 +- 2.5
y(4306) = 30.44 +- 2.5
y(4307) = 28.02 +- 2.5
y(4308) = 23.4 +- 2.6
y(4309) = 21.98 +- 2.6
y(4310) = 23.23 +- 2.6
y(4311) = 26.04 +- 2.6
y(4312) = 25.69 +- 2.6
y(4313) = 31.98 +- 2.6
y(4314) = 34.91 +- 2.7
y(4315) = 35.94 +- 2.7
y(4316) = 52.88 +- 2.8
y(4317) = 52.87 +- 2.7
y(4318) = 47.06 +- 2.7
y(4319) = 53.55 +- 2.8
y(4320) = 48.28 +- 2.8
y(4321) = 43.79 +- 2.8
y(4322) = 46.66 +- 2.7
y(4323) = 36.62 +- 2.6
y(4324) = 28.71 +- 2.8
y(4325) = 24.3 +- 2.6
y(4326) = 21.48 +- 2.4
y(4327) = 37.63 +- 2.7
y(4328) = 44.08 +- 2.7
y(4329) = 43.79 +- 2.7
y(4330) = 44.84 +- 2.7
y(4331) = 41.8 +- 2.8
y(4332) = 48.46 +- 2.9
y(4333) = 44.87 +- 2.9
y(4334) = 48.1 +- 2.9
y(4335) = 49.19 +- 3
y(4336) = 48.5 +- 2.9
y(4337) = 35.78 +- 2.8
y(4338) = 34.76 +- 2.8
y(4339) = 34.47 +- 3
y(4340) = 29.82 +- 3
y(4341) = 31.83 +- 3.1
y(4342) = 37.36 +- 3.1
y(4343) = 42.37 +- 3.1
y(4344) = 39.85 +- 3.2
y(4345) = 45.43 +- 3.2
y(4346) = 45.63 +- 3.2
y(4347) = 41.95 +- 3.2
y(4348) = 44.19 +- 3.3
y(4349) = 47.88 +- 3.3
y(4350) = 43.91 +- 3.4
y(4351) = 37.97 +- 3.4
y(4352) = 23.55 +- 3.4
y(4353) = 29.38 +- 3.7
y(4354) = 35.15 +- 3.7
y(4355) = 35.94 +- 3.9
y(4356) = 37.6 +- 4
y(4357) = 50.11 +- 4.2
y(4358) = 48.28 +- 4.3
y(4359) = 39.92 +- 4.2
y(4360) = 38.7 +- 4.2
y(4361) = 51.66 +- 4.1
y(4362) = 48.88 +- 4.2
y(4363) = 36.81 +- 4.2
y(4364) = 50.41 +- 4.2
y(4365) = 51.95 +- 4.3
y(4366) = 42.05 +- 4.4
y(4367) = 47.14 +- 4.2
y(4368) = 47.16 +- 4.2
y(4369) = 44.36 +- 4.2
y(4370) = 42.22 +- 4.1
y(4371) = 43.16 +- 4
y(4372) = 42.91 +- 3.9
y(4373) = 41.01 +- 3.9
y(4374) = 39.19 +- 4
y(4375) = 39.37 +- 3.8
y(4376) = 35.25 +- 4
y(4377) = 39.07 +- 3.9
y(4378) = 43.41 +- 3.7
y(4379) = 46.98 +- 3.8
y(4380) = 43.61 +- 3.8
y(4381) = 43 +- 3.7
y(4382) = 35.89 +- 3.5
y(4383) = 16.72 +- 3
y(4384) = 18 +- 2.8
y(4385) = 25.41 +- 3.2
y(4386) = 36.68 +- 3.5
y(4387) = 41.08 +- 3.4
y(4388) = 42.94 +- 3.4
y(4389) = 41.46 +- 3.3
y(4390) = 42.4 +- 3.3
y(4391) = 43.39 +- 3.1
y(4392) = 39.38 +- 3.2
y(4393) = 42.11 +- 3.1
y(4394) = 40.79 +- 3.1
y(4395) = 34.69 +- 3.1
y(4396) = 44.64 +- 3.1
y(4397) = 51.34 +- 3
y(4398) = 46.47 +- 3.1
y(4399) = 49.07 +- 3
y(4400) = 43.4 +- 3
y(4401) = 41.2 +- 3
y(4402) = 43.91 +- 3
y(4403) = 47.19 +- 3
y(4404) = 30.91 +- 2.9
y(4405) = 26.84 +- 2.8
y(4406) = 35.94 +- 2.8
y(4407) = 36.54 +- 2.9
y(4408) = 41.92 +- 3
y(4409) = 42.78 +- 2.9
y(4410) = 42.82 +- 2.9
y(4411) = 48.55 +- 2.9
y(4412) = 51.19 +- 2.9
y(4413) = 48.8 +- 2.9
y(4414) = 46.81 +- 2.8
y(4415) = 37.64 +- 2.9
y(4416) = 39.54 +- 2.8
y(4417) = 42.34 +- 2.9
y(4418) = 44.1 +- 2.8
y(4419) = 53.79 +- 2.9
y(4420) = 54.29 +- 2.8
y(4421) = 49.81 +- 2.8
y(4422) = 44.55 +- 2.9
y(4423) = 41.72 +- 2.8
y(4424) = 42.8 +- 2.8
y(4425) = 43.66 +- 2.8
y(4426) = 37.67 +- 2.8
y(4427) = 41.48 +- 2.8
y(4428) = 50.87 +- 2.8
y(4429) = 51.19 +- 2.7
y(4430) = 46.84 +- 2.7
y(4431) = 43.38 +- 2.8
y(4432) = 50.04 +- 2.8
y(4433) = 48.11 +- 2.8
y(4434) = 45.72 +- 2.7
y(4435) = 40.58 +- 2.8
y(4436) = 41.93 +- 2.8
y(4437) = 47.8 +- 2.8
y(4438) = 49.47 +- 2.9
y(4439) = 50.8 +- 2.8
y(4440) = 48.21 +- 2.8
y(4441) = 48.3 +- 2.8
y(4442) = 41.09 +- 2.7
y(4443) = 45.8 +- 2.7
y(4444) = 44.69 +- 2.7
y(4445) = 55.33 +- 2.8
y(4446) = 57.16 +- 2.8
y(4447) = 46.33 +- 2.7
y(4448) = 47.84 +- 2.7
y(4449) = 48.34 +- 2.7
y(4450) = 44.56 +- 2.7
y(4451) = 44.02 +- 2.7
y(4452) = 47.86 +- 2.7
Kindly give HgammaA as -4.5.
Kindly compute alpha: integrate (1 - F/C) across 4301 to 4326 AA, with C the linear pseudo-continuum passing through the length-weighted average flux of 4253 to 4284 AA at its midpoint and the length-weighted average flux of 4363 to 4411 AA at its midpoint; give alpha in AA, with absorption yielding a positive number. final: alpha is 2.95 AA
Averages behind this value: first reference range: 37.3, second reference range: 40.6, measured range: 34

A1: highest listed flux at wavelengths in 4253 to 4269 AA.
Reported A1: 46.07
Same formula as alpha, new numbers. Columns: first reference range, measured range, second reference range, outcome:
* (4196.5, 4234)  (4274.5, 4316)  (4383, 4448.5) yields 7.29 AA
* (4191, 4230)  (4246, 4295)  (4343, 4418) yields 3.02 AA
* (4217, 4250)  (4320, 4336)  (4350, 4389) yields -0.71 AA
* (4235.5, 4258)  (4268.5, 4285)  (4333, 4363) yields 1.00 AA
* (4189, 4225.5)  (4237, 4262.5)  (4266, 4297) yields -0.36 AA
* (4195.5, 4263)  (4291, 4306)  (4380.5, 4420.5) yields 3.37 AA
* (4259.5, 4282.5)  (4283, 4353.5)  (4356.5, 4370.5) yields 9.35 AA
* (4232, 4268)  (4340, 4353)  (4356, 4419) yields 0.42 AA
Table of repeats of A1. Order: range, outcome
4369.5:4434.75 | 54.29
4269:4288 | 44.7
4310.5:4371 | 53.55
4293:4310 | 39.21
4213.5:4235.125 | 45.93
